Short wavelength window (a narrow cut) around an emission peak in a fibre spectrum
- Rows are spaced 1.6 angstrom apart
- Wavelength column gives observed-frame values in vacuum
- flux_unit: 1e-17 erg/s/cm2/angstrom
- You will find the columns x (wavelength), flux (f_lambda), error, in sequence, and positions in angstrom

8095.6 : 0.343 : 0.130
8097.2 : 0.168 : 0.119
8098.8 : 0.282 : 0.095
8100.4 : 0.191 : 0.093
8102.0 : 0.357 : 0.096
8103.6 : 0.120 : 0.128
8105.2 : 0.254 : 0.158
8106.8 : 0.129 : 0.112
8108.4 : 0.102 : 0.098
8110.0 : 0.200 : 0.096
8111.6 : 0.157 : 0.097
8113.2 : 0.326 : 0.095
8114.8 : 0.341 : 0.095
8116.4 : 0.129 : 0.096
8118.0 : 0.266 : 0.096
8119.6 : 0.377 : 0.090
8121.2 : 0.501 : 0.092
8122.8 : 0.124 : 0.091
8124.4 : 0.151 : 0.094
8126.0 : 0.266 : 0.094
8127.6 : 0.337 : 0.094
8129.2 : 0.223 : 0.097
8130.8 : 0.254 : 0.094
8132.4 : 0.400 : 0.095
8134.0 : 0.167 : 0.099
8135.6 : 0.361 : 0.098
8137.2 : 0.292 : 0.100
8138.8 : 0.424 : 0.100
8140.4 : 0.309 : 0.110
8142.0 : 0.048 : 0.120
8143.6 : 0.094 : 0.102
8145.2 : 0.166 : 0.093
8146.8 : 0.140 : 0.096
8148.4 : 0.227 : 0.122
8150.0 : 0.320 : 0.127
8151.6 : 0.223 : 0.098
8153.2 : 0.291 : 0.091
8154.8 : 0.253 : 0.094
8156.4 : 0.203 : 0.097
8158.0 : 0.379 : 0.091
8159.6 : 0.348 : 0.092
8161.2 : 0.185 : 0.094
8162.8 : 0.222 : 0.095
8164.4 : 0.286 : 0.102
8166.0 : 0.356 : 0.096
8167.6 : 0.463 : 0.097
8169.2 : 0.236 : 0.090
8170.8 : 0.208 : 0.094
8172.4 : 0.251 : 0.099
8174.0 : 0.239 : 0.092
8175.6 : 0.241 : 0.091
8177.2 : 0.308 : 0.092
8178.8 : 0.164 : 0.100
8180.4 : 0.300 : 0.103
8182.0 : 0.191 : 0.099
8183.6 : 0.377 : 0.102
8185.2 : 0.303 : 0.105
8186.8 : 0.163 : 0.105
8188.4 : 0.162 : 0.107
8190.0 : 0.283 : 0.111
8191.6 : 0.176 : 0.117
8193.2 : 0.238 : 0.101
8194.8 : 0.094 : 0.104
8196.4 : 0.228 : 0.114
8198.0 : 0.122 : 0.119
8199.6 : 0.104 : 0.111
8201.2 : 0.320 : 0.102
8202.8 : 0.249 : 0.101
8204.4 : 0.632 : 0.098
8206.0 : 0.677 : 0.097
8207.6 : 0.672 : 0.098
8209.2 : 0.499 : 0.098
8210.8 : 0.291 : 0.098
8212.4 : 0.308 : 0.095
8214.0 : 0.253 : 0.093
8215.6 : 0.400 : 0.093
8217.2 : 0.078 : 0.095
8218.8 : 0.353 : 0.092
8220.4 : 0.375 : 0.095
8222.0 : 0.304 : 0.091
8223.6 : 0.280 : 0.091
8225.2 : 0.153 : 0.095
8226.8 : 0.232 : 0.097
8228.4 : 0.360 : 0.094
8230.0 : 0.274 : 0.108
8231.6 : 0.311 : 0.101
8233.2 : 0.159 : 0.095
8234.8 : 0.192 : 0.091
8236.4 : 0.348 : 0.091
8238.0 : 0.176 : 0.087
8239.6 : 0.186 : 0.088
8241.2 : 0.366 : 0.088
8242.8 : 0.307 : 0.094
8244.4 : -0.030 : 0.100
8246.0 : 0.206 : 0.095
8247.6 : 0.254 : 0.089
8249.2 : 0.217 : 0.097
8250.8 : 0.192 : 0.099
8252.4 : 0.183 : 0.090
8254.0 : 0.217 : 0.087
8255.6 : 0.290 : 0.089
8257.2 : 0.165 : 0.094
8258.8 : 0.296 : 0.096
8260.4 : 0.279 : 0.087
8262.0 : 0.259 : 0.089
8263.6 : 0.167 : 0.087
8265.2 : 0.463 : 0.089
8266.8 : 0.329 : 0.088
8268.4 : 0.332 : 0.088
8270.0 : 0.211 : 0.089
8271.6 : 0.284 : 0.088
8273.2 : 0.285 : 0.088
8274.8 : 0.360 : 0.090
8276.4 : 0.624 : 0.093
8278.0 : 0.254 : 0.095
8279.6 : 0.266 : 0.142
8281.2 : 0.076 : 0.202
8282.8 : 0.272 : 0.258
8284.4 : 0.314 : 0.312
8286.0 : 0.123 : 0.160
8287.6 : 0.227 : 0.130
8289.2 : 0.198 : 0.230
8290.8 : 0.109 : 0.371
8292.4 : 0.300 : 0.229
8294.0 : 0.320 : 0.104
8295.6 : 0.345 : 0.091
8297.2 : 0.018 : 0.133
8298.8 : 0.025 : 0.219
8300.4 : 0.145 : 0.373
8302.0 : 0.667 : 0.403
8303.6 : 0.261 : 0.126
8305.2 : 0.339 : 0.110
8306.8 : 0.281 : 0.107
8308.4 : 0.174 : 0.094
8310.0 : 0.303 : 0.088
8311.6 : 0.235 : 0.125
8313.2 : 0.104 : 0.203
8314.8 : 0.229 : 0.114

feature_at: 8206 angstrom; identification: H-gamma 4340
